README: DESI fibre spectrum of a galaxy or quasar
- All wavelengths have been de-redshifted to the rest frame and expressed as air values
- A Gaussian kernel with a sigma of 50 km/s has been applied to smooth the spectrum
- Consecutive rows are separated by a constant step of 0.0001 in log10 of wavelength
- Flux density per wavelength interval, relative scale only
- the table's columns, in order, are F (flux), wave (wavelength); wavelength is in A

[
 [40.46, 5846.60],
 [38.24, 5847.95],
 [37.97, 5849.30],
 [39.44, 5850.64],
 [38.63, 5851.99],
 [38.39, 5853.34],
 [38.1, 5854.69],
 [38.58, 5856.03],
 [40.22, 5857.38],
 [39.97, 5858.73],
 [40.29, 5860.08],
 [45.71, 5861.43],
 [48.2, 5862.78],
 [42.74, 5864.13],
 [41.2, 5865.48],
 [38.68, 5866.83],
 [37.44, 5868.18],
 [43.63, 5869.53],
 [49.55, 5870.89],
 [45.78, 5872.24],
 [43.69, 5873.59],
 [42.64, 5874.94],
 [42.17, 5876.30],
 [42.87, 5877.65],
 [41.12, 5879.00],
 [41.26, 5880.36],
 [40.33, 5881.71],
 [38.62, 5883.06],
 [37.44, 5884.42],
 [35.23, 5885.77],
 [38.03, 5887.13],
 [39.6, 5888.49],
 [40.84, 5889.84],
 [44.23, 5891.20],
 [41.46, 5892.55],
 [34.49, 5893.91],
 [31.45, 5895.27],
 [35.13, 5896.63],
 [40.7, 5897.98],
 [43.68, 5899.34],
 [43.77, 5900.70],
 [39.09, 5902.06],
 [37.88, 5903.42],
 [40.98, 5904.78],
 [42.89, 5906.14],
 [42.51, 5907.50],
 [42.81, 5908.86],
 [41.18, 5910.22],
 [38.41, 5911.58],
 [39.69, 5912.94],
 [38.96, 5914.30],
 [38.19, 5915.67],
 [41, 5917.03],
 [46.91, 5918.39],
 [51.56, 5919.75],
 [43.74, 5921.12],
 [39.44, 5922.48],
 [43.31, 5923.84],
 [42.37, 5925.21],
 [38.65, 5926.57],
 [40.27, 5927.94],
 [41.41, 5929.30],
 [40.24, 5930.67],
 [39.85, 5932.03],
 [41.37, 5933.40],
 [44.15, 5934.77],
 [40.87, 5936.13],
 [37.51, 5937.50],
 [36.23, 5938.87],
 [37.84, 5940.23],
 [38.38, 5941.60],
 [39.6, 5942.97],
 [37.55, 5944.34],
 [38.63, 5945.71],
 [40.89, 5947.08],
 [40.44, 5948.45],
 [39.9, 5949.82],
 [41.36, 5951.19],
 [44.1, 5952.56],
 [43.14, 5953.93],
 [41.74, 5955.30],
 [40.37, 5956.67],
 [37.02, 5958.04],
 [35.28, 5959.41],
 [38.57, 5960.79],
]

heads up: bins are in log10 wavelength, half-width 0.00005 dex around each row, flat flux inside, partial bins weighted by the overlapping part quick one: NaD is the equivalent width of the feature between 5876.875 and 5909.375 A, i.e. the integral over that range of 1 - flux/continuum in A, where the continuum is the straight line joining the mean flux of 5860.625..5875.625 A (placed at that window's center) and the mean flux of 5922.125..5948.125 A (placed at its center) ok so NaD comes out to 1.8 A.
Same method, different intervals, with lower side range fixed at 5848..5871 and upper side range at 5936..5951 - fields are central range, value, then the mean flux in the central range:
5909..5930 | -1.21 A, 41.7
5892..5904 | 0.40 A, 38.6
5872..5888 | -0.10 A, 40.6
